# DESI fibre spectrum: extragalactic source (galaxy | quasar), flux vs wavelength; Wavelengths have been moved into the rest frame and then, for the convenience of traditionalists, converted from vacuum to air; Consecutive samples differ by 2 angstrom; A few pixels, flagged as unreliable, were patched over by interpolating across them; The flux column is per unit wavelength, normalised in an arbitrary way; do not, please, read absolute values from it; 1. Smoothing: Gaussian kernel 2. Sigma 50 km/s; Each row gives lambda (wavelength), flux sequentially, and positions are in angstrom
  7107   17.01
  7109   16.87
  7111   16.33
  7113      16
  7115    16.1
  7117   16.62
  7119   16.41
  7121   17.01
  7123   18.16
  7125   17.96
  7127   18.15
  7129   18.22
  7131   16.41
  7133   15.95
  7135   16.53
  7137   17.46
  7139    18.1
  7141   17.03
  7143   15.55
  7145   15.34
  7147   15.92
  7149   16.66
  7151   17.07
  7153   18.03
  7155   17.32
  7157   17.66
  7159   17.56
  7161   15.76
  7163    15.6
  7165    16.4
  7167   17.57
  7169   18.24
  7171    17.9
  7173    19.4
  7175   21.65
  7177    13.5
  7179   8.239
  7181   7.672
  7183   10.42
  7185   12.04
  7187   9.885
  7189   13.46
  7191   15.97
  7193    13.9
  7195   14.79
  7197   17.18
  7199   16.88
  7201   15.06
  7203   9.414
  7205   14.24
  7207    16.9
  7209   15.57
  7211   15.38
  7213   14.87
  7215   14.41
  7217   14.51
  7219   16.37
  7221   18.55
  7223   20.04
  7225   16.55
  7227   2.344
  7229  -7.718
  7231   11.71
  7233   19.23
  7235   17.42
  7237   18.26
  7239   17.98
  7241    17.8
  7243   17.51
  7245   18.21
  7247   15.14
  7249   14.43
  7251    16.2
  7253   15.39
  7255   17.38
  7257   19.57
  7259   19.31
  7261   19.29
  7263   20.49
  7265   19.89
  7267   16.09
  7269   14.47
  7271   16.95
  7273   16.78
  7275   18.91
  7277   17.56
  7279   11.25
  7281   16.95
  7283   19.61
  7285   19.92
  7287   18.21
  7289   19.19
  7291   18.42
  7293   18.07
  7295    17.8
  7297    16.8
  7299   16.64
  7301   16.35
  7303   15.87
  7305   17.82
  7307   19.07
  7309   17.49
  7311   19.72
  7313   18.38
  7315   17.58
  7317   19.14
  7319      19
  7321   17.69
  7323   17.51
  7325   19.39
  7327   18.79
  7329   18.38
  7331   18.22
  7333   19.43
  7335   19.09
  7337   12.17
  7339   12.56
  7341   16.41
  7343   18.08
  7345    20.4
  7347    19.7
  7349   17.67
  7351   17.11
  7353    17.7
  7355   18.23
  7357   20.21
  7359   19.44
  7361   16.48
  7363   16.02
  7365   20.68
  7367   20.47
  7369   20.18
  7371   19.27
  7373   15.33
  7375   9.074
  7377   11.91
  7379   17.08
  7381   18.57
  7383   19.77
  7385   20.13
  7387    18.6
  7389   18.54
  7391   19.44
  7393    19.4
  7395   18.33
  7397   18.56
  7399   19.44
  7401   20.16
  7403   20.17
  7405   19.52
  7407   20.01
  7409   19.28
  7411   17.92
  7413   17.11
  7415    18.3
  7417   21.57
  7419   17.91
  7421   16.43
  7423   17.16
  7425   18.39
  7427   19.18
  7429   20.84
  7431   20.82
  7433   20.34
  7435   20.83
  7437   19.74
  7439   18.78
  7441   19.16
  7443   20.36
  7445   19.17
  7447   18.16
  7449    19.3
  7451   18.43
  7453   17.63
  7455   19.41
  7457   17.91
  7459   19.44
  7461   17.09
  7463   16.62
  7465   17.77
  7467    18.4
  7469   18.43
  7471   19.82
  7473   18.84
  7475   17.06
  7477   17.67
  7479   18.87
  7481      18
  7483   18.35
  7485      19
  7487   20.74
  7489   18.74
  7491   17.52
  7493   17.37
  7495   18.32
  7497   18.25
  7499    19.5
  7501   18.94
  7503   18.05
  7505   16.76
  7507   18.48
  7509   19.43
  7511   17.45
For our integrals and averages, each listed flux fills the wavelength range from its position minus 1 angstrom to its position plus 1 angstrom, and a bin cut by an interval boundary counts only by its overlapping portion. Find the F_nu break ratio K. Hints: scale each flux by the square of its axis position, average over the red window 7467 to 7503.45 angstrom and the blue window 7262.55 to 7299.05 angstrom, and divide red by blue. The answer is 1.12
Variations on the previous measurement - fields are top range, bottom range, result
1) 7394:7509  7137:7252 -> 1.33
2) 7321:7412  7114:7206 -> 1.21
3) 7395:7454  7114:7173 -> 1.21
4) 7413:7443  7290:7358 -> 1.11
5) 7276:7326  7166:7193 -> 1.29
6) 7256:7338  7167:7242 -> 1.28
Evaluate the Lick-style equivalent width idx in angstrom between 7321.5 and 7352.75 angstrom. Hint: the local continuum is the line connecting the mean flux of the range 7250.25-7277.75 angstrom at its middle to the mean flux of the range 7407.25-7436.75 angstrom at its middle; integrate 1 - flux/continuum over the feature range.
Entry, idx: 1.2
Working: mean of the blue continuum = 17.7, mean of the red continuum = 19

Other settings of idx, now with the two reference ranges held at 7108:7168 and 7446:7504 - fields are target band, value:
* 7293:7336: -1.1 angstrom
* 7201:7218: 2.7 angstrom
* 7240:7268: -0.4 angstrom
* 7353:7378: 0.8 angstrom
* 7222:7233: 4.9 angstrom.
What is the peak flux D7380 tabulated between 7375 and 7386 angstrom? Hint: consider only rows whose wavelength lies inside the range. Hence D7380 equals 20.13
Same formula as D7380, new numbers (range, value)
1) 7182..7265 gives 20.49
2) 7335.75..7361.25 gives 20.4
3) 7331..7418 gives 21.57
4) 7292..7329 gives 19.72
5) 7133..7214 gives 21.65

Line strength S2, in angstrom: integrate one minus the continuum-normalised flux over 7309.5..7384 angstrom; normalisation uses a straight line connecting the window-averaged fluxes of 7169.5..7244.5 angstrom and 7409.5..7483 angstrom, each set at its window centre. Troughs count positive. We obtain -3.9 angstrom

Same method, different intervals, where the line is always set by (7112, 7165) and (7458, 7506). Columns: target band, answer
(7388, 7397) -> -0.48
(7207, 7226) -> 1.00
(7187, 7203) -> 2.33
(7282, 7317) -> -1.09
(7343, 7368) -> -1.23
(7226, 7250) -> 5.23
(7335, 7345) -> 1.08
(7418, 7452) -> -1.88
